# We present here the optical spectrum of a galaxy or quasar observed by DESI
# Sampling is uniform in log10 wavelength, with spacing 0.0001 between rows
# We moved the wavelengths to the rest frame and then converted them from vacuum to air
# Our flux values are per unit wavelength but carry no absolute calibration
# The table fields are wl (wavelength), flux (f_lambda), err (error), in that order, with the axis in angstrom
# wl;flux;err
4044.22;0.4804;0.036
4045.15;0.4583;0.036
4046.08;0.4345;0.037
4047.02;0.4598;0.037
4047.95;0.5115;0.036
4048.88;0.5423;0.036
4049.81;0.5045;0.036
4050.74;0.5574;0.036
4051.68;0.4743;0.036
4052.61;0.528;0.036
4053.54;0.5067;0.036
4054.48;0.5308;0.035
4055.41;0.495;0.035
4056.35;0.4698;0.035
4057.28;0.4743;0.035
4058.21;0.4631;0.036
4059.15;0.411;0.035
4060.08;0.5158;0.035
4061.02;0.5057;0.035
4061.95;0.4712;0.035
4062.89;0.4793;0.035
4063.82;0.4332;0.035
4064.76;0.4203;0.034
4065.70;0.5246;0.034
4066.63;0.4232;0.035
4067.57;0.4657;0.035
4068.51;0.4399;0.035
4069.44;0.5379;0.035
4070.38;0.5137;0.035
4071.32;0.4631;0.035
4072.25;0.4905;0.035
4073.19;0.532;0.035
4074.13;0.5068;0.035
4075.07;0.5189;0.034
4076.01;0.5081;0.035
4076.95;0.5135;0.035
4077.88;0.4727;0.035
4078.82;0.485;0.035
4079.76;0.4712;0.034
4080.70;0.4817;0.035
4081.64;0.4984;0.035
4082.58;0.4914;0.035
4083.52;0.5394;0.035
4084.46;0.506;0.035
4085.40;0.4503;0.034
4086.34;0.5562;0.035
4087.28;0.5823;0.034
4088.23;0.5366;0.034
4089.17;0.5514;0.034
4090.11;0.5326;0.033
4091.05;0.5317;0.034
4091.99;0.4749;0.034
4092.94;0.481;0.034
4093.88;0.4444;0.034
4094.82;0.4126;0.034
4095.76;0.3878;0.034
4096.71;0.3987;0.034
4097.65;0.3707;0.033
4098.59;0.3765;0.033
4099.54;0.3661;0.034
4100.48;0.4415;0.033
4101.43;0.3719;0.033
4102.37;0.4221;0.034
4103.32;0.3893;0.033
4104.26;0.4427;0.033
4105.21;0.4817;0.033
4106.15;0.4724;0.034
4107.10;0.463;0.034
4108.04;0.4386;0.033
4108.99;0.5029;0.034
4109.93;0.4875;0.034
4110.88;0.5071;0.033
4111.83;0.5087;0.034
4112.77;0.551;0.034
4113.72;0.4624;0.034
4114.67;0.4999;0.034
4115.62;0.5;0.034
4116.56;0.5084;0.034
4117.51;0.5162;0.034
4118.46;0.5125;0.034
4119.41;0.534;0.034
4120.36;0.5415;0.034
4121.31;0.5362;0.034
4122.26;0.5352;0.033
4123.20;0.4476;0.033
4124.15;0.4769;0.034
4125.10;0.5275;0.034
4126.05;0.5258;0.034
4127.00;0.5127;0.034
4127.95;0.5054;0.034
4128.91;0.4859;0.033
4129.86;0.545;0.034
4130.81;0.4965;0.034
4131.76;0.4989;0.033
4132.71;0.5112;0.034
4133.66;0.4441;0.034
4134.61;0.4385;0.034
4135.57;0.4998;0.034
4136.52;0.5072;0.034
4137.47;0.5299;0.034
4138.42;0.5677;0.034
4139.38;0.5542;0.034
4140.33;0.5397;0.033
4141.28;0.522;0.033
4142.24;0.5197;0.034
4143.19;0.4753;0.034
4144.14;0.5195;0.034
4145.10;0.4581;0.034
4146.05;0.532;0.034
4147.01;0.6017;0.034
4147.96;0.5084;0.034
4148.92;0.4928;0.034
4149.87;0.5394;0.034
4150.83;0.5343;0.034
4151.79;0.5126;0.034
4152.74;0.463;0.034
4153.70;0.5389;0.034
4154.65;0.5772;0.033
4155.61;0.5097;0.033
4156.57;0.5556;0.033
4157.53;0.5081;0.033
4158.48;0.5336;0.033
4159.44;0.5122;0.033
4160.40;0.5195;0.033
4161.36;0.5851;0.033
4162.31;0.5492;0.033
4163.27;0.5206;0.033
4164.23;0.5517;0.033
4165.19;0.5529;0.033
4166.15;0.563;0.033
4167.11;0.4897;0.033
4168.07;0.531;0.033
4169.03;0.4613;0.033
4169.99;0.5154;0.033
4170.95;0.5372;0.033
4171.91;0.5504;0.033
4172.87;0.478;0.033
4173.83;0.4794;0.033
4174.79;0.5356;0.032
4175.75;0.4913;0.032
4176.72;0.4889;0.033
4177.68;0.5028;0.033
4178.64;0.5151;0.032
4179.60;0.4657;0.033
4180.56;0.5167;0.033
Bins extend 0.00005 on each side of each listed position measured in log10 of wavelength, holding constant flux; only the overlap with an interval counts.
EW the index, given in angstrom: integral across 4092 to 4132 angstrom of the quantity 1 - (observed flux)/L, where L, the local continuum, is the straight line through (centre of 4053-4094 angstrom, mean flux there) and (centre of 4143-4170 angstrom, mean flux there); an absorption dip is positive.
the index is 2.8 angstrom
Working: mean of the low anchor 0.494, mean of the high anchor 0.525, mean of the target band 0.473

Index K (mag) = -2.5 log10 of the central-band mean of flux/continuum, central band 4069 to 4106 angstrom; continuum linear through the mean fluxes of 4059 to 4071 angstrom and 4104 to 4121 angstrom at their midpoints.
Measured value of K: 0.02 mag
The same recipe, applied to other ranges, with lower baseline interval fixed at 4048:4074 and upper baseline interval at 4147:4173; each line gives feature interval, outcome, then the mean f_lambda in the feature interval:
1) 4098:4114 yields 0.13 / 0.451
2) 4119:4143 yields 0.01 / 0.512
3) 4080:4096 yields 0.00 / 0.499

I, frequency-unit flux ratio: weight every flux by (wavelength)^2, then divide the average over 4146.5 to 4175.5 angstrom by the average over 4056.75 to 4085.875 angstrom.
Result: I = 1.14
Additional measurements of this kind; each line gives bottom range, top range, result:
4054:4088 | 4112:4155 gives 1.08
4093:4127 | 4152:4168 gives 1.16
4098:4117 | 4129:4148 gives 1.13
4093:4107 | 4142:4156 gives 1.28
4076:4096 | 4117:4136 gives 1.03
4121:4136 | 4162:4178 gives 1.06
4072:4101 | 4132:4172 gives 1.12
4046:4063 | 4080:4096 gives 1.03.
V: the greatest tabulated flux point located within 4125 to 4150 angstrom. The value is 0.6017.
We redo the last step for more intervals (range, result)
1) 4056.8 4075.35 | 0.5379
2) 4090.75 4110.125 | 0.5317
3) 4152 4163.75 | 0.5851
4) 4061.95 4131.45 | 0.5823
